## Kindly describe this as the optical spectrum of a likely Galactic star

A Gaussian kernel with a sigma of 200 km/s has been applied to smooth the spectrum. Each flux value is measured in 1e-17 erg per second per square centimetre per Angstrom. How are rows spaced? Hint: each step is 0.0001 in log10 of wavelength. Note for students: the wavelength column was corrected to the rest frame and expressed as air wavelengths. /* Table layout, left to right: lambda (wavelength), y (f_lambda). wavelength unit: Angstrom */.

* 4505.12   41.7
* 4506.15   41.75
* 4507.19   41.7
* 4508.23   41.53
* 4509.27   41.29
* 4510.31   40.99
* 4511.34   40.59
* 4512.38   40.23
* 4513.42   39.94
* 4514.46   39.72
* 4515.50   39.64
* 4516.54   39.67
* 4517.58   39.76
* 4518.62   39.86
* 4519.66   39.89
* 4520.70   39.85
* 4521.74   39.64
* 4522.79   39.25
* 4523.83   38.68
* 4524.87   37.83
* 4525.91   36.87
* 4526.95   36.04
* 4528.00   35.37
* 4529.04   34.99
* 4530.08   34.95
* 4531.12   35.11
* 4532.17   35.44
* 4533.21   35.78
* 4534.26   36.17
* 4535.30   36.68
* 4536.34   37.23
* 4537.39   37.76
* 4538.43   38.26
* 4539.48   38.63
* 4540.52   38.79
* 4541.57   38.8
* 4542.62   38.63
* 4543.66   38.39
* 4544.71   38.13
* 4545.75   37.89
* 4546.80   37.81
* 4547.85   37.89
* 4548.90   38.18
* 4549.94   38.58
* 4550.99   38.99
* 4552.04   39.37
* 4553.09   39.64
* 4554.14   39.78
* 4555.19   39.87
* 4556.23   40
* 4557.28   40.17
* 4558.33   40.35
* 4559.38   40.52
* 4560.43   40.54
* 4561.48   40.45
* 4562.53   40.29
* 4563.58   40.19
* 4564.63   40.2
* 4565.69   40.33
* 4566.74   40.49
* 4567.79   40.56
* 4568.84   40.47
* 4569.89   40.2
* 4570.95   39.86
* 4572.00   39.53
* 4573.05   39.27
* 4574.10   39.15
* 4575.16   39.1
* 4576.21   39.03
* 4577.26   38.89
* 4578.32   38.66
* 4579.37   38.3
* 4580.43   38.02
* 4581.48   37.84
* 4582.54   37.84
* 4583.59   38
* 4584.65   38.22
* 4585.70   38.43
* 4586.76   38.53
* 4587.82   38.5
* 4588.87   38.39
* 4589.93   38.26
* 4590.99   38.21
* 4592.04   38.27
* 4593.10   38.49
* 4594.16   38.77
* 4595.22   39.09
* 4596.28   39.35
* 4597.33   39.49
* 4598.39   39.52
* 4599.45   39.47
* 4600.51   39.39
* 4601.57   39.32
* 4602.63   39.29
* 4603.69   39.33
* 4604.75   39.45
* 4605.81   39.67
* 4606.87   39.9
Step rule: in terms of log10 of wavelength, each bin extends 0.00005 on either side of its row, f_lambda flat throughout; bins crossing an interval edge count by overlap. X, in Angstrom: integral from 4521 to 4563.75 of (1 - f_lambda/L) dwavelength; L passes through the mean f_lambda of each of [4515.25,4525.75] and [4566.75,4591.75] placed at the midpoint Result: 0.99 Angstrom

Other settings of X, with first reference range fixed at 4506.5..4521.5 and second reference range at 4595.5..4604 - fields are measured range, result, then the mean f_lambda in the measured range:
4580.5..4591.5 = 0.37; 38.2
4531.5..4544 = 0.80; 37.5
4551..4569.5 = -0.15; 40.2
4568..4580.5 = 0.12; 39.3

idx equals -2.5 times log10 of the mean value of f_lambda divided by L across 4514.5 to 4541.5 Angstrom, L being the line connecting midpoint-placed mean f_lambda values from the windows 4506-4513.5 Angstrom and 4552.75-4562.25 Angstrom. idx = 0.082 mag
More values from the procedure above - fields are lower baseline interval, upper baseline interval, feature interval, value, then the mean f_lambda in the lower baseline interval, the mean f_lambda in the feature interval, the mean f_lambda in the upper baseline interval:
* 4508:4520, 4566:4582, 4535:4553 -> 0.04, 40.2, 38.3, 39.3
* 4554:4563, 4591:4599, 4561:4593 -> 0.01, 40.3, 39.1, 39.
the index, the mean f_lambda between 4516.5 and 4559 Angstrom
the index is 38.2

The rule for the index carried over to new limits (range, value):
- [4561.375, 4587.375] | 39.2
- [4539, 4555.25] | 38.7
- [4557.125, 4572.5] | 40.3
